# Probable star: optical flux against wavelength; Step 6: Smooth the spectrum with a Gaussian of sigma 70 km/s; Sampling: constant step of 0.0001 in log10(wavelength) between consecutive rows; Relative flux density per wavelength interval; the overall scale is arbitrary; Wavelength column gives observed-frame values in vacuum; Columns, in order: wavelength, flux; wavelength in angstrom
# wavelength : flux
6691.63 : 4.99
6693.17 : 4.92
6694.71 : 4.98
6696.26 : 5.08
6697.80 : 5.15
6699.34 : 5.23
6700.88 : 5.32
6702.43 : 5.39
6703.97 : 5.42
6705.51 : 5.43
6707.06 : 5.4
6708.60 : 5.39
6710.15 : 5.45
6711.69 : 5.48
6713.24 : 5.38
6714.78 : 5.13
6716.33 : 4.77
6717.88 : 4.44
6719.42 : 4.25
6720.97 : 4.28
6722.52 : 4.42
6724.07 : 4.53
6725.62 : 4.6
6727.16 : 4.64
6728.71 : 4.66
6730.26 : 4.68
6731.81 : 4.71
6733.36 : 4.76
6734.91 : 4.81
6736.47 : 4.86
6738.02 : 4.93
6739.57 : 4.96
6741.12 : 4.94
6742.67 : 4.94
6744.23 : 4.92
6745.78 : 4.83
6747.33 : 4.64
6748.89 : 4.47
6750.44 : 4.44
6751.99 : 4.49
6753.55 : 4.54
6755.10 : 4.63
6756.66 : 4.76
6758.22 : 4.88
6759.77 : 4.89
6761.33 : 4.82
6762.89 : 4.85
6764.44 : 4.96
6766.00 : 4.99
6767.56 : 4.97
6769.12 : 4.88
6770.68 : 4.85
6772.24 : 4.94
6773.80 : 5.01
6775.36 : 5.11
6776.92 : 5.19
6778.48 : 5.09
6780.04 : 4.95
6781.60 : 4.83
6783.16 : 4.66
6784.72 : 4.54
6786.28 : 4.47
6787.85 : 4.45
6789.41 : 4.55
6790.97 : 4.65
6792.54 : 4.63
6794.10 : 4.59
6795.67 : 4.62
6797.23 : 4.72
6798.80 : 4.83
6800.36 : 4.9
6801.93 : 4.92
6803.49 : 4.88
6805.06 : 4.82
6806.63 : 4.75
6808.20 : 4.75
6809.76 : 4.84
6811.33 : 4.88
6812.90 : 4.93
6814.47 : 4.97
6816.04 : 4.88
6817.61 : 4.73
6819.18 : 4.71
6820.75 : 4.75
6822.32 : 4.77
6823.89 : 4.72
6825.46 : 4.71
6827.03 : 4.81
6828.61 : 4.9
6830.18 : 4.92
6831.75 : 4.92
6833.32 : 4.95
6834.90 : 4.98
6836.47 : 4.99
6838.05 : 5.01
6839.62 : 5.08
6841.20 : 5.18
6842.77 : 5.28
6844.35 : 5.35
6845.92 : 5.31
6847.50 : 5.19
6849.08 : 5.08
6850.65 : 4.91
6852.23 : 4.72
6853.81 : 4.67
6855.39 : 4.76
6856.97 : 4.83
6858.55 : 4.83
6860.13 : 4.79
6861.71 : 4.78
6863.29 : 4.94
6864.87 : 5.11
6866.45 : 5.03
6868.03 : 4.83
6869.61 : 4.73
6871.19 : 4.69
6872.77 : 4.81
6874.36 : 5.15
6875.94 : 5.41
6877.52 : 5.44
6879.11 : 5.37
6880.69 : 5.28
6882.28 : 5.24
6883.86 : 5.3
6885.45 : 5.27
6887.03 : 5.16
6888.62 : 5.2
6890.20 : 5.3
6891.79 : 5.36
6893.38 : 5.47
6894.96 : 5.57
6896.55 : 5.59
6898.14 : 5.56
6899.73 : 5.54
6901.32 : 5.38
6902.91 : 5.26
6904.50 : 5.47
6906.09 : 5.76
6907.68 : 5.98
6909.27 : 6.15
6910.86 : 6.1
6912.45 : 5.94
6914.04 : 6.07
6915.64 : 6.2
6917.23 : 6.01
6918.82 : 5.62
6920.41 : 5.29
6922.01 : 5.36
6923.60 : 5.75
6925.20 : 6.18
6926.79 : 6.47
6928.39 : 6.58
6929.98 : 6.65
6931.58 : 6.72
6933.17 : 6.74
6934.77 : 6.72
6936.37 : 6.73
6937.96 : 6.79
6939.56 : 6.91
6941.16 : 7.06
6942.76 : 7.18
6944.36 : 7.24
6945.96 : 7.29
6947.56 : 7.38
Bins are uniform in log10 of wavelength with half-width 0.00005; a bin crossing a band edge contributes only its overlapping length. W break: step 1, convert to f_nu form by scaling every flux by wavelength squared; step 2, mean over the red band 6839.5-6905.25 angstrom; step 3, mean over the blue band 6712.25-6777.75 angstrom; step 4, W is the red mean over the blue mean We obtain 1.12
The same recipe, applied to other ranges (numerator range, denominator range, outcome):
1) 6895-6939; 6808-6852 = 1.25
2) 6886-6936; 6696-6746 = 1.25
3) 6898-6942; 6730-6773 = 1.34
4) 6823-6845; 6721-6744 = 1.08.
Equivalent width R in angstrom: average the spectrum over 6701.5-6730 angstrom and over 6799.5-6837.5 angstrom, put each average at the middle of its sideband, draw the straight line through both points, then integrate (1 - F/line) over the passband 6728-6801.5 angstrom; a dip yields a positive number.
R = 1.7 angstrom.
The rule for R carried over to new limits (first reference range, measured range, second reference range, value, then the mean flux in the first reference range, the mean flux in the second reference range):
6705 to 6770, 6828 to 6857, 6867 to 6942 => 2.1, 4.83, 5.75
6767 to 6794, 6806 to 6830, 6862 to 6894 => 0.6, 4.8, 5.15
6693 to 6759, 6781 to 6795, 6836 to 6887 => 1.0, 4.88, 5.04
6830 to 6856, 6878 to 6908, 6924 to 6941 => 2.6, 5.02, 6.64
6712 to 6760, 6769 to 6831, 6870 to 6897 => 1.9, 4.72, 5.26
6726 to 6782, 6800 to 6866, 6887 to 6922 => 4.3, 4.83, 5.64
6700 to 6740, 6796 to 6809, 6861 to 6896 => 0.6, 4.93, 5.16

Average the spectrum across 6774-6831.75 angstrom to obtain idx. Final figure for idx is 4.79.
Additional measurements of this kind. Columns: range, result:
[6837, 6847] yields 5.19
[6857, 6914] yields 5.31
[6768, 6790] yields 4.83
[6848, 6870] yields 4.86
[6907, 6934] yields 6.11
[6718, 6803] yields 4.75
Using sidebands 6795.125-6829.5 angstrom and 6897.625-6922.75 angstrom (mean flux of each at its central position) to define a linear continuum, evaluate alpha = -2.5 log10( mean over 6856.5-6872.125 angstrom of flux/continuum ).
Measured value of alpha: 0.09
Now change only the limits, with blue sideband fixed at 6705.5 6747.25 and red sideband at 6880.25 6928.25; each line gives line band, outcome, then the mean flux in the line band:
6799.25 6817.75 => 0.078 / 4.86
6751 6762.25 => 0.063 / 4.71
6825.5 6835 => 0.091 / 4.89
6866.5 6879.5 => 0.095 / 5.04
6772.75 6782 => 0.010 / 5.04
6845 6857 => 0.097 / 4.94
